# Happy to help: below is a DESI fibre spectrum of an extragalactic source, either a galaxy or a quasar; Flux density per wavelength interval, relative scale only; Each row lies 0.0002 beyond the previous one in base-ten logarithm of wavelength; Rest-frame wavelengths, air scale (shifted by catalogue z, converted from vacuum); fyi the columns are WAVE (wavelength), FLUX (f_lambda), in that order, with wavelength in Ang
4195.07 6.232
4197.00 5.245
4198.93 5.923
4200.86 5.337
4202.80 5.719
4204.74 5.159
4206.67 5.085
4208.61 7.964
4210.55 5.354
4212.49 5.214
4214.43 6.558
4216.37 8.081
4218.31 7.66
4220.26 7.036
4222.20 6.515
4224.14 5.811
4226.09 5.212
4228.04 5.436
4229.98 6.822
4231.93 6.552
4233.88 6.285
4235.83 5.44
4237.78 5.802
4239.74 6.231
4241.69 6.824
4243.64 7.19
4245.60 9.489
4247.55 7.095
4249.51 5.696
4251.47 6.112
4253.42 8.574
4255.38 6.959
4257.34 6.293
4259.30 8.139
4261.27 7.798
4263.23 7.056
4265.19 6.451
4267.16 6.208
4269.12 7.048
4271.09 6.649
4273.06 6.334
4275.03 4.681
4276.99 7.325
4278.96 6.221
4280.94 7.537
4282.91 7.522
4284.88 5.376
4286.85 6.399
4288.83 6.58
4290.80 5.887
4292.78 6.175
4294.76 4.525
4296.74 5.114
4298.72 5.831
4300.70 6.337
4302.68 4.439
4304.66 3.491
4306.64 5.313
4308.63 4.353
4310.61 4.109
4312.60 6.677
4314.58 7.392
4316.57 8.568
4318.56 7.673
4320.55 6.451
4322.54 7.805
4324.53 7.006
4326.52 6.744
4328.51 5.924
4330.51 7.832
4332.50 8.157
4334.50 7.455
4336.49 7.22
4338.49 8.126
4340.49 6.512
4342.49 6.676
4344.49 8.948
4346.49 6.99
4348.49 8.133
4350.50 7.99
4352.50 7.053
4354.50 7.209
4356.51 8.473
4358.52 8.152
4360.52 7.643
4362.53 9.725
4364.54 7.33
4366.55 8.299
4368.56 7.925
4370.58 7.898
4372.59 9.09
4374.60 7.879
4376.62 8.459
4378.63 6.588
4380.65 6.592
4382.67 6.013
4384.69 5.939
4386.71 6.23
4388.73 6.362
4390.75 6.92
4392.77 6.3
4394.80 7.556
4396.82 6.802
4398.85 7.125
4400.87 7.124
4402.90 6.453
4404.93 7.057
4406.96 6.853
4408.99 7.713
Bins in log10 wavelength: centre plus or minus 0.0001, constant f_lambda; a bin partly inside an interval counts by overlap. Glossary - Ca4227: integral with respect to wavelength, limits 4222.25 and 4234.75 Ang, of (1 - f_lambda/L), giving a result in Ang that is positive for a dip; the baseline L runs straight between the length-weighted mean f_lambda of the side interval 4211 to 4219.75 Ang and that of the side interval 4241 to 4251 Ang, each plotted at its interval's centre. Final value 1.6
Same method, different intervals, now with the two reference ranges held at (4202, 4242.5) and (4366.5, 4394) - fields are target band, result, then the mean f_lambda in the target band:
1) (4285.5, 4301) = 1.90 Ang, 5.82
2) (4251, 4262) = -1.60 Ang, 7.36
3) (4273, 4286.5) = 0.26 Ang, 6.44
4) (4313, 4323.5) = -1.16 Ang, 7.53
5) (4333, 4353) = -1.77 Ang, 7.54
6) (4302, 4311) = 3.16 Ang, 4.35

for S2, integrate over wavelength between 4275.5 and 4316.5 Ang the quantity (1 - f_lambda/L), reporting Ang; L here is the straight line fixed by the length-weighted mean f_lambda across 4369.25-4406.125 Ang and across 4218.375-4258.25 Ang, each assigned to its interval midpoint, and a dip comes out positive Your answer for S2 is 5.36 Ang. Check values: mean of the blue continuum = 6.6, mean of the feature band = 5.88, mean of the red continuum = 7.03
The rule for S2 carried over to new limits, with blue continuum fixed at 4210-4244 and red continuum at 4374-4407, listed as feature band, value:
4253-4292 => -1.5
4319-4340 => -2.0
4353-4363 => -2.0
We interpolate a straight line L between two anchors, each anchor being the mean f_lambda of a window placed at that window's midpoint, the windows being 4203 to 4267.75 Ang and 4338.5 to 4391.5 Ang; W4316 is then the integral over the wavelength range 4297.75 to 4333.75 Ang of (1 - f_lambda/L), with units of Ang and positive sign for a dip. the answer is 4.2 Ang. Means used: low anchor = 6.6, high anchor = 7.51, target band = 6.35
